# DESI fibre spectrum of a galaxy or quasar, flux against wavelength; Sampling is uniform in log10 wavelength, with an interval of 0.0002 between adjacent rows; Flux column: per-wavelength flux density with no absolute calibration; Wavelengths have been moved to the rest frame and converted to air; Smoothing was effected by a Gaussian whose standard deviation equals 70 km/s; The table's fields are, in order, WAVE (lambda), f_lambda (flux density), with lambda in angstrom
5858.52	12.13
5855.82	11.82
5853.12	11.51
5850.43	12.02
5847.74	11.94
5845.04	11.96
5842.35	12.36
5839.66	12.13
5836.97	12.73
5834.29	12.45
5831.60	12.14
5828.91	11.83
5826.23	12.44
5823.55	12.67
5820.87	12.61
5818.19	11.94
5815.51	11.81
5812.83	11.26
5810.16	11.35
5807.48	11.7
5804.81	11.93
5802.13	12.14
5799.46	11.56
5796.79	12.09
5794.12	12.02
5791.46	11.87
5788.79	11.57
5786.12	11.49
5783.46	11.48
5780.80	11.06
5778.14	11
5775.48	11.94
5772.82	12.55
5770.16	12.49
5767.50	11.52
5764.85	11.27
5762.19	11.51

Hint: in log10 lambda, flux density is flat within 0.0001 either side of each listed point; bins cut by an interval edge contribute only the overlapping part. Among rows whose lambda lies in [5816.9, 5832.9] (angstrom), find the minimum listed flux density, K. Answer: 11.83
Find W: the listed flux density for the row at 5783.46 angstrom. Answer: 11.48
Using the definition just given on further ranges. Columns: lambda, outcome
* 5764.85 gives 11.27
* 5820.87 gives 12.61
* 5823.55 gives 12.67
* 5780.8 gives 11.06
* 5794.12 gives 12.02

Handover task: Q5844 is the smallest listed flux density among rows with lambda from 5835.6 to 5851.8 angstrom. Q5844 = 11.94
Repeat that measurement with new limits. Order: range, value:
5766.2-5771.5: 11.52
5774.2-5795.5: 11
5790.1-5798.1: 11.87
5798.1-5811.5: 11.35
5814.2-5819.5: 11.81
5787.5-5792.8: 11.57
